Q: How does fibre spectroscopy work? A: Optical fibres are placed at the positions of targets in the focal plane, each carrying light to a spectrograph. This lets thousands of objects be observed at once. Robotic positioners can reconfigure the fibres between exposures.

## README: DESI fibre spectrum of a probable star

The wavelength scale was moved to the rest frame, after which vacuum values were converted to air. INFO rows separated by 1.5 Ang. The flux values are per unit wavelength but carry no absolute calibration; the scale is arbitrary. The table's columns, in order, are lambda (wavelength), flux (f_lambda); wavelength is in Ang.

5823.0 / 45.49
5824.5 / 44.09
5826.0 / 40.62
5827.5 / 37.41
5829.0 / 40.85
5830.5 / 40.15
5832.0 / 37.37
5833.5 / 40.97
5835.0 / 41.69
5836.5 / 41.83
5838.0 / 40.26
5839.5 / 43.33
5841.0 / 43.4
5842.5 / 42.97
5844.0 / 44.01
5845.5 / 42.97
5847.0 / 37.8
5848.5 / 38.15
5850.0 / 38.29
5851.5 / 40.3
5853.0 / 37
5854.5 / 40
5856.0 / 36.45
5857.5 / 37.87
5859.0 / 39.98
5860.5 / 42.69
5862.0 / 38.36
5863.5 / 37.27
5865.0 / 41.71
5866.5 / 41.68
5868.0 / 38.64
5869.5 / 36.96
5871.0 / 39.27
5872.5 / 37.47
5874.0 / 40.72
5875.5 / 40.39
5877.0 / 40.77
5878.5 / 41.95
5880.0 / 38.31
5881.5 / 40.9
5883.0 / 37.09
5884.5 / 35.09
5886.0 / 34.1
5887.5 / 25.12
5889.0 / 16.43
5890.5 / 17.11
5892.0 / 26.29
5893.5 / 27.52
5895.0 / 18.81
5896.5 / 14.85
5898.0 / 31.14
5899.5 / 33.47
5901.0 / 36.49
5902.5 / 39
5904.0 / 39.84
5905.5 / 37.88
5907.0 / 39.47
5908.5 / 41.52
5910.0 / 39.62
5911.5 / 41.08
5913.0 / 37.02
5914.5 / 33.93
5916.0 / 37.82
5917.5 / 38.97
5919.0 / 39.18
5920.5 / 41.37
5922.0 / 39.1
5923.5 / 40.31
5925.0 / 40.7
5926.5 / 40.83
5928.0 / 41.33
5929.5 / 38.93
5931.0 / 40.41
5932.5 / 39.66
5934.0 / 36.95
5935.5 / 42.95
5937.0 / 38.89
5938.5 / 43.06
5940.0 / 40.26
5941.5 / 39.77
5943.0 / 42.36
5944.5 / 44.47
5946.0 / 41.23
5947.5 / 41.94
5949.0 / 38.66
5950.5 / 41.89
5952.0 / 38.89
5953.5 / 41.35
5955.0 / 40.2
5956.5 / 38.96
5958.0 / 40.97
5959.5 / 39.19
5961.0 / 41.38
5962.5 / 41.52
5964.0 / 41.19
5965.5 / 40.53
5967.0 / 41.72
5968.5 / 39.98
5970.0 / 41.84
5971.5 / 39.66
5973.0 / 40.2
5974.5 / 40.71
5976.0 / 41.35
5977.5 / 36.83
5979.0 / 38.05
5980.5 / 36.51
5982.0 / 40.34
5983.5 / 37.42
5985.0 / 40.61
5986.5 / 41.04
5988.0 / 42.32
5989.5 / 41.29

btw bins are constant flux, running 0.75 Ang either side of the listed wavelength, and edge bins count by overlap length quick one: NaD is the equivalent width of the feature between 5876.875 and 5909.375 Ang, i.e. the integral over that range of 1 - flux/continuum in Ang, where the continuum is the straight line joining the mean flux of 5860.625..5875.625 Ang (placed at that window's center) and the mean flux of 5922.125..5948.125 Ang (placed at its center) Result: 6.2 Ang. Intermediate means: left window 39.3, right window 40.8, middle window 32.3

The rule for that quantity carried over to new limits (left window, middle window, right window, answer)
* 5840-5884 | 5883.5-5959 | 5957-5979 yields 6.37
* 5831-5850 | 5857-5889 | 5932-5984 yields 2.35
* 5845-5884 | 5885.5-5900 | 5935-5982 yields 5.67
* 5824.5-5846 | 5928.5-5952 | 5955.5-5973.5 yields 0.02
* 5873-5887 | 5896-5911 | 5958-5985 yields 1.21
